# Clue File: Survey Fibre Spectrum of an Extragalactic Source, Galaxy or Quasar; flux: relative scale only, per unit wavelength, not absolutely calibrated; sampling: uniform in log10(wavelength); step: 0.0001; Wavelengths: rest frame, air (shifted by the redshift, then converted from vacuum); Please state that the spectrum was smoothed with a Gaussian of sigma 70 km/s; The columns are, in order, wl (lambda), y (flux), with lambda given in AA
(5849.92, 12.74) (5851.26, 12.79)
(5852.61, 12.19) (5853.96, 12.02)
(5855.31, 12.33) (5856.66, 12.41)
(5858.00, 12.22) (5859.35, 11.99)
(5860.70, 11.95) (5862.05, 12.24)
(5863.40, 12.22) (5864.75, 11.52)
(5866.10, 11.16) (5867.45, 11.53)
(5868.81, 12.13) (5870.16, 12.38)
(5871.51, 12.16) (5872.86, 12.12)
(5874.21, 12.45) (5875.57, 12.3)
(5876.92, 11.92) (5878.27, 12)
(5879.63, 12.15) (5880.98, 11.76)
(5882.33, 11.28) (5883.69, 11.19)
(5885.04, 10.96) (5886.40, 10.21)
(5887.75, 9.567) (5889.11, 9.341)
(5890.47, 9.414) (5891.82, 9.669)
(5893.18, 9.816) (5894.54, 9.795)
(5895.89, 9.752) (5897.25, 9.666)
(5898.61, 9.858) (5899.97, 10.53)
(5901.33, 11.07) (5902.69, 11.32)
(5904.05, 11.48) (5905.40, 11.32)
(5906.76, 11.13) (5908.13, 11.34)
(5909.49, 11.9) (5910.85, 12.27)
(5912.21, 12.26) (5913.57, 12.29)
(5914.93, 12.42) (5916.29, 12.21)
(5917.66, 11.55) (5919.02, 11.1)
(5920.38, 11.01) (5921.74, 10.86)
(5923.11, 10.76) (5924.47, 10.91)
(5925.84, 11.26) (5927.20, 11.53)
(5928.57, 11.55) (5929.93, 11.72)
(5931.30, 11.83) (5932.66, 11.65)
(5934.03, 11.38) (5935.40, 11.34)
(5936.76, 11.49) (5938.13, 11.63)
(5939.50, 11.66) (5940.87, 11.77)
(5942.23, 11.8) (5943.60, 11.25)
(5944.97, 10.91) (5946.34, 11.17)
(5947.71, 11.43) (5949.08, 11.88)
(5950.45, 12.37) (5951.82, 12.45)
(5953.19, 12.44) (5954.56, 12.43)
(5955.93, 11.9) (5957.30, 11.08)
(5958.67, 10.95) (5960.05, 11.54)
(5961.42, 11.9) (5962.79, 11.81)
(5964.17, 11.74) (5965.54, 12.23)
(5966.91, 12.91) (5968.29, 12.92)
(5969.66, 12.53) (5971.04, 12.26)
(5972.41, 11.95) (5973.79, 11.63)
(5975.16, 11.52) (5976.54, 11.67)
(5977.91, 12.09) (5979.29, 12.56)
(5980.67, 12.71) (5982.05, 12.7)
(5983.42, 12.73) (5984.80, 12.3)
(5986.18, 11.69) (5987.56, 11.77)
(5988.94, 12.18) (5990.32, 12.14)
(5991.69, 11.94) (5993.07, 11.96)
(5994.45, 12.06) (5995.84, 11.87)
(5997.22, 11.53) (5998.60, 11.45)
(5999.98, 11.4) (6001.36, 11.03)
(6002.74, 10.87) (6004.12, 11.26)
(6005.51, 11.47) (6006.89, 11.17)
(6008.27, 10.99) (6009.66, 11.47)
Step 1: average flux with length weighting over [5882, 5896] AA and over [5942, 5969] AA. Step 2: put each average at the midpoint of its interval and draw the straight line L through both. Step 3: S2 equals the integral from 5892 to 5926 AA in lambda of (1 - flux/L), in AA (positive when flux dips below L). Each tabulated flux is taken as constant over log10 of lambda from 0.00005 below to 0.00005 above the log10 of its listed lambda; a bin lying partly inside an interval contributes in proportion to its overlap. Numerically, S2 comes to -1.5 AA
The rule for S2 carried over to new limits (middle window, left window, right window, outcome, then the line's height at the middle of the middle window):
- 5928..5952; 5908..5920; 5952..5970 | 0.8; 12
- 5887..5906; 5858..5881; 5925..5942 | 2.6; 11.8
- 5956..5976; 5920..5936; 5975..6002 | -0.3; 11.7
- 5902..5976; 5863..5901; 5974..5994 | -0.4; 11.6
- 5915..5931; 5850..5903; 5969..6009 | 0.2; 11.5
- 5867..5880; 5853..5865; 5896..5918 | -0.3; 11.9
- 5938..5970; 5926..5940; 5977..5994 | -0.1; 11.8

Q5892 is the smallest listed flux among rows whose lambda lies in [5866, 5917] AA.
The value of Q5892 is 9.341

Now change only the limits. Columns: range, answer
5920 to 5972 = 10.76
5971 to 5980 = 11.52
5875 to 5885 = 11.19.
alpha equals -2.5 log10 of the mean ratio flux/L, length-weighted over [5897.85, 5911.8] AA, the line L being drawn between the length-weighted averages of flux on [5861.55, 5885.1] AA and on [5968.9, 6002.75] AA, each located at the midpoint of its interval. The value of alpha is 0.06 mag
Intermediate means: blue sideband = 11.9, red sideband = 12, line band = 11.2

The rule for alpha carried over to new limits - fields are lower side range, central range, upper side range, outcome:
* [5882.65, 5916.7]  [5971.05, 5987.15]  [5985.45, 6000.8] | -0.044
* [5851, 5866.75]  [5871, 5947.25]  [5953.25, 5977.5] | 0.073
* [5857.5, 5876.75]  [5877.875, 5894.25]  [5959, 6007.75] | 0.138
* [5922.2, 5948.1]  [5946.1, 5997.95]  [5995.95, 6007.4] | -0.063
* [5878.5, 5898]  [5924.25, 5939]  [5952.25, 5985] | -0.019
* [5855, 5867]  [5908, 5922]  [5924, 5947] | -0.017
